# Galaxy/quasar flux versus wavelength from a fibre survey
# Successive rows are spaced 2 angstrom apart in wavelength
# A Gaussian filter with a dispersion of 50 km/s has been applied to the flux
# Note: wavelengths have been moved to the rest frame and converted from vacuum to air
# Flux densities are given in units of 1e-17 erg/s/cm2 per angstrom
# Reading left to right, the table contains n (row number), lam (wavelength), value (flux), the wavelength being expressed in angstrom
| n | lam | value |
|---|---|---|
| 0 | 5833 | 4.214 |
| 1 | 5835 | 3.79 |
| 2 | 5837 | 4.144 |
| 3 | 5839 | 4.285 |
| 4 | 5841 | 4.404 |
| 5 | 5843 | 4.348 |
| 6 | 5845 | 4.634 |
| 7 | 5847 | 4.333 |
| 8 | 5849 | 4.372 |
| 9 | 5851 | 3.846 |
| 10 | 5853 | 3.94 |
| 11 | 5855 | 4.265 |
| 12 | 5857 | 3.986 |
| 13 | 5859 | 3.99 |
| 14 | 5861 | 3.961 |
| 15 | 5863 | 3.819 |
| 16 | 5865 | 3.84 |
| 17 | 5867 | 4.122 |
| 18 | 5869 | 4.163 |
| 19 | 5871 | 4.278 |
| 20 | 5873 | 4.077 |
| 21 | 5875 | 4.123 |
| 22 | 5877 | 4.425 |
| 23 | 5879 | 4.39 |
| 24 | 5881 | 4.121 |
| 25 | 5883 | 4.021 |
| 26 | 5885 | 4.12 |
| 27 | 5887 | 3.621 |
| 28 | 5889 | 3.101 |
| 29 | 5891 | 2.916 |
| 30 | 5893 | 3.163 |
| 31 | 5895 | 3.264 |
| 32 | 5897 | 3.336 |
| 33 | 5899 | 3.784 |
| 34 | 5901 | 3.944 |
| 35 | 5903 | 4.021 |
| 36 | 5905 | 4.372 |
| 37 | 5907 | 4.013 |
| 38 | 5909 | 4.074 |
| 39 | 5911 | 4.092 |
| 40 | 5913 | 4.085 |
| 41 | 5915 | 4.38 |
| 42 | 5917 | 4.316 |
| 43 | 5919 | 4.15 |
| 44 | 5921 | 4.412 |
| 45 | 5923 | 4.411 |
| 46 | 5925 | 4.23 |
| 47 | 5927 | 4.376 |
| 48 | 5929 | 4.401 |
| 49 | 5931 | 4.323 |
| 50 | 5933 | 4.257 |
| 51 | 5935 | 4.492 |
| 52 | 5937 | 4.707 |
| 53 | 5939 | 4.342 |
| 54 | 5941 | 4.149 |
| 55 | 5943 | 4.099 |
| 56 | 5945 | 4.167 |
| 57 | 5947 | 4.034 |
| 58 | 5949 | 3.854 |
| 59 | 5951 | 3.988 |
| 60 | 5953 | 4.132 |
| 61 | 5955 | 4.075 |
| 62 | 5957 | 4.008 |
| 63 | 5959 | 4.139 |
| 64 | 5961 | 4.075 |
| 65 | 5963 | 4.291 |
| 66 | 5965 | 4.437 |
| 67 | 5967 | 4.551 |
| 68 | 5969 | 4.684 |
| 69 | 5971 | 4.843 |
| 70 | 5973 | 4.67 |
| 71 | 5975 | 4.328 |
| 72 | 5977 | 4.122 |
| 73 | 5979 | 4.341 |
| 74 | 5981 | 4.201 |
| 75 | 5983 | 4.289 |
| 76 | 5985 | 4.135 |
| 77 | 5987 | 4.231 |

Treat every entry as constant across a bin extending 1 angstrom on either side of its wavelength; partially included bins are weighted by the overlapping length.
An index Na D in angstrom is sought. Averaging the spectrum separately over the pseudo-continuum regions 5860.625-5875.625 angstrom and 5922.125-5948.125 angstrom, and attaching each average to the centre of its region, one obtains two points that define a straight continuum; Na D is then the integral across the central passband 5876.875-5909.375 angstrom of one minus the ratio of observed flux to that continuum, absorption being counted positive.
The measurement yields 2.8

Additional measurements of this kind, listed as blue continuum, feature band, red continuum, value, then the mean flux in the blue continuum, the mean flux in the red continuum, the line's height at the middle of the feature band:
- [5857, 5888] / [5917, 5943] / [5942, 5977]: -0.9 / 4.07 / 4.25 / 4.19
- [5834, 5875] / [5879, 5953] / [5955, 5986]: 3.5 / 4.13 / 4.33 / 4.24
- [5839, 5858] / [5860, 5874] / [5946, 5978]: 0.7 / 4.24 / 4.26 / 4.24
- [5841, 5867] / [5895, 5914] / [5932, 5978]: 1.2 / 4.12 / 4.28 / 4.2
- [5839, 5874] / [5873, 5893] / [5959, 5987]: 1.7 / 4.14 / 4.37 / 4.19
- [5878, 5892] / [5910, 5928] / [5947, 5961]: -1.7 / 3.76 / 4.04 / 3.89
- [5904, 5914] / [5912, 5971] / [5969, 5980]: 0.4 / 4.13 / 4.48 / 4.3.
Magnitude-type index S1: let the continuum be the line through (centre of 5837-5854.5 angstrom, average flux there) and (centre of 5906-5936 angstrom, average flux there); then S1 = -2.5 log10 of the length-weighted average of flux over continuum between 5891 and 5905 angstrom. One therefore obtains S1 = 0.19 mag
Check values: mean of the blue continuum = 4.26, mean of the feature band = 3.59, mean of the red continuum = 4.27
